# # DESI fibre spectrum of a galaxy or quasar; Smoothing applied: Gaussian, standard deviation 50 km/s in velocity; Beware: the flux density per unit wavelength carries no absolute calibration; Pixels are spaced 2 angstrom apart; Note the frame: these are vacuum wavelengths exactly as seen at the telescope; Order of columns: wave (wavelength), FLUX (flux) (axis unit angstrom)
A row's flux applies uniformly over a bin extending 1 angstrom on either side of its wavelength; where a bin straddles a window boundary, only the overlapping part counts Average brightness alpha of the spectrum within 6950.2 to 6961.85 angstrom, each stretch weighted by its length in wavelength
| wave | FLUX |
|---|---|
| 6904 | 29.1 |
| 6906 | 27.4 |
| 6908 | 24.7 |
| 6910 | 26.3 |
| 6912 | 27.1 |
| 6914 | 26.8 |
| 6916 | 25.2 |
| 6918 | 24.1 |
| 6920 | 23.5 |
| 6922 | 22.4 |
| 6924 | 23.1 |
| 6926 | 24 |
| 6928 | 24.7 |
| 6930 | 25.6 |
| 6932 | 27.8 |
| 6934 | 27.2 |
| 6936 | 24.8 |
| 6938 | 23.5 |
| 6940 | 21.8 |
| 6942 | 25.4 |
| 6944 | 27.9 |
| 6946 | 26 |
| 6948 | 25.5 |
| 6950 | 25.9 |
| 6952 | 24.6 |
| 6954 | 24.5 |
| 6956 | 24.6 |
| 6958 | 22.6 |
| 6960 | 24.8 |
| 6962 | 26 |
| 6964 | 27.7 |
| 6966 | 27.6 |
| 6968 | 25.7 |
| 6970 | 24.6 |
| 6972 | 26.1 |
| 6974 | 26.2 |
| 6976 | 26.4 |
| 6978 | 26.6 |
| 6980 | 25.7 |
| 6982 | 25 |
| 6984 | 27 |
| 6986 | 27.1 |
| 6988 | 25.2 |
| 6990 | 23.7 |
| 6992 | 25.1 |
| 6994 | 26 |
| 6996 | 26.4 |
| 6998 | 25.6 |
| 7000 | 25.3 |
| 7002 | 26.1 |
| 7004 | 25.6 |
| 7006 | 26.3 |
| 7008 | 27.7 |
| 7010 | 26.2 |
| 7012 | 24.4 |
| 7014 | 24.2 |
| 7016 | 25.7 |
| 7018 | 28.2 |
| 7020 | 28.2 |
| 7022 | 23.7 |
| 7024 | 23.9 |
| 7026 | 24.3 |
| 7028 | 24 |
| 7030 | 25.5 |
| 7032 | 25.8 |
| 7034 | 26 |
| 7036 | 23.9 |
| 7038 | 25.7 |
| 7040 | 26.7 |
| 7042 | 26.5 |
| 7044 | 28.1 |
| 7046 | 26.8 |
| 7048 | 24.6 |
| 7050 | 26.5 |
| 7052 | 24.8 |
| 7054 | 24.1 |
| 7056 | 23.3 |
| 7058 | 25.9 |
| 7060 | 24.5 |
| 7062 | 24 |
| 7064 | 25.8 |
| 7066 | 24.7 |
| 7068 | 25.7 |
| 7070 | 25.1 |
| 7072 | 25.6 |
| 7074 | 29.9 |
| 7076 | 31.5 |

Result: 24.5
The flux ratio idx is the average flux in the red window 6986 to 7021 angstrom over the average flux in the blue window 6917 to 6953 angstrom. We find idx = 1.04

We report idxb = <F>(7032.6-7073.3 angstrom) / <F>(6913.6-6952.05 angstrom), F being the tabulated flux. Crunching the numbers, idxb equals 1.02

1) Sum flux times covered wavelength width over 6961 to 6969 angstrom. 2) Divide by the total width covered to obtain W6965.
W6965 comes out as 26.8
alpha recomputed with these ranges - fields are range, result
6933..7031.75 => 25.6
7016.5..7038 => 25.4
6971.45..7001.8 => 25.8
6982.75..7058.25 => 25.6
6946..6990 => 25.6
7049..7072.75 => 25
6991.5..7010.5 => 26.1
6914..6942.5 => 24.6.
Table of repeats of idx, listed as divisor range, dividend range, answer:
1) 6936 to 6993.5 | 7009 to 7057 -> 1.00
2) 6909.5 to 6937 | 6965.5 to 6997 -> 1.03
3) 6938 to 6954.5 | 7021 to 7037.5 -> 0.98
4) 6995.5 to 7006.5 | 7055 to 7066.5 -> 0.96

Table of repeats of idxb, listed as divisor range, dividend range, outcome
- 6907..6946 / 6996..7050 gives 1.03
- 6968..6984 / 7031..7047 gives 1.01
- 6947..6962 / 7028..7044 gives 1.04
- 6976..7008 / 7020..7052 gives 0.99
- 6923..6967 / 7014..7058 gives 1.01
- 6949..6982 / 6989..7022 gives 1.01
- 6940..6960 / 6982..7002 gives 1.03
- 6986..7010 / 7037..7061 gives 0.99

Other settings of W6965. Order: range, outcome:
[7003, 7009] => 26.5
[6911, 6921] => 25.3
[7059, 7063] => 24.2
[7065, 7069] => 25.2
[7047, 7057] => 24.7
